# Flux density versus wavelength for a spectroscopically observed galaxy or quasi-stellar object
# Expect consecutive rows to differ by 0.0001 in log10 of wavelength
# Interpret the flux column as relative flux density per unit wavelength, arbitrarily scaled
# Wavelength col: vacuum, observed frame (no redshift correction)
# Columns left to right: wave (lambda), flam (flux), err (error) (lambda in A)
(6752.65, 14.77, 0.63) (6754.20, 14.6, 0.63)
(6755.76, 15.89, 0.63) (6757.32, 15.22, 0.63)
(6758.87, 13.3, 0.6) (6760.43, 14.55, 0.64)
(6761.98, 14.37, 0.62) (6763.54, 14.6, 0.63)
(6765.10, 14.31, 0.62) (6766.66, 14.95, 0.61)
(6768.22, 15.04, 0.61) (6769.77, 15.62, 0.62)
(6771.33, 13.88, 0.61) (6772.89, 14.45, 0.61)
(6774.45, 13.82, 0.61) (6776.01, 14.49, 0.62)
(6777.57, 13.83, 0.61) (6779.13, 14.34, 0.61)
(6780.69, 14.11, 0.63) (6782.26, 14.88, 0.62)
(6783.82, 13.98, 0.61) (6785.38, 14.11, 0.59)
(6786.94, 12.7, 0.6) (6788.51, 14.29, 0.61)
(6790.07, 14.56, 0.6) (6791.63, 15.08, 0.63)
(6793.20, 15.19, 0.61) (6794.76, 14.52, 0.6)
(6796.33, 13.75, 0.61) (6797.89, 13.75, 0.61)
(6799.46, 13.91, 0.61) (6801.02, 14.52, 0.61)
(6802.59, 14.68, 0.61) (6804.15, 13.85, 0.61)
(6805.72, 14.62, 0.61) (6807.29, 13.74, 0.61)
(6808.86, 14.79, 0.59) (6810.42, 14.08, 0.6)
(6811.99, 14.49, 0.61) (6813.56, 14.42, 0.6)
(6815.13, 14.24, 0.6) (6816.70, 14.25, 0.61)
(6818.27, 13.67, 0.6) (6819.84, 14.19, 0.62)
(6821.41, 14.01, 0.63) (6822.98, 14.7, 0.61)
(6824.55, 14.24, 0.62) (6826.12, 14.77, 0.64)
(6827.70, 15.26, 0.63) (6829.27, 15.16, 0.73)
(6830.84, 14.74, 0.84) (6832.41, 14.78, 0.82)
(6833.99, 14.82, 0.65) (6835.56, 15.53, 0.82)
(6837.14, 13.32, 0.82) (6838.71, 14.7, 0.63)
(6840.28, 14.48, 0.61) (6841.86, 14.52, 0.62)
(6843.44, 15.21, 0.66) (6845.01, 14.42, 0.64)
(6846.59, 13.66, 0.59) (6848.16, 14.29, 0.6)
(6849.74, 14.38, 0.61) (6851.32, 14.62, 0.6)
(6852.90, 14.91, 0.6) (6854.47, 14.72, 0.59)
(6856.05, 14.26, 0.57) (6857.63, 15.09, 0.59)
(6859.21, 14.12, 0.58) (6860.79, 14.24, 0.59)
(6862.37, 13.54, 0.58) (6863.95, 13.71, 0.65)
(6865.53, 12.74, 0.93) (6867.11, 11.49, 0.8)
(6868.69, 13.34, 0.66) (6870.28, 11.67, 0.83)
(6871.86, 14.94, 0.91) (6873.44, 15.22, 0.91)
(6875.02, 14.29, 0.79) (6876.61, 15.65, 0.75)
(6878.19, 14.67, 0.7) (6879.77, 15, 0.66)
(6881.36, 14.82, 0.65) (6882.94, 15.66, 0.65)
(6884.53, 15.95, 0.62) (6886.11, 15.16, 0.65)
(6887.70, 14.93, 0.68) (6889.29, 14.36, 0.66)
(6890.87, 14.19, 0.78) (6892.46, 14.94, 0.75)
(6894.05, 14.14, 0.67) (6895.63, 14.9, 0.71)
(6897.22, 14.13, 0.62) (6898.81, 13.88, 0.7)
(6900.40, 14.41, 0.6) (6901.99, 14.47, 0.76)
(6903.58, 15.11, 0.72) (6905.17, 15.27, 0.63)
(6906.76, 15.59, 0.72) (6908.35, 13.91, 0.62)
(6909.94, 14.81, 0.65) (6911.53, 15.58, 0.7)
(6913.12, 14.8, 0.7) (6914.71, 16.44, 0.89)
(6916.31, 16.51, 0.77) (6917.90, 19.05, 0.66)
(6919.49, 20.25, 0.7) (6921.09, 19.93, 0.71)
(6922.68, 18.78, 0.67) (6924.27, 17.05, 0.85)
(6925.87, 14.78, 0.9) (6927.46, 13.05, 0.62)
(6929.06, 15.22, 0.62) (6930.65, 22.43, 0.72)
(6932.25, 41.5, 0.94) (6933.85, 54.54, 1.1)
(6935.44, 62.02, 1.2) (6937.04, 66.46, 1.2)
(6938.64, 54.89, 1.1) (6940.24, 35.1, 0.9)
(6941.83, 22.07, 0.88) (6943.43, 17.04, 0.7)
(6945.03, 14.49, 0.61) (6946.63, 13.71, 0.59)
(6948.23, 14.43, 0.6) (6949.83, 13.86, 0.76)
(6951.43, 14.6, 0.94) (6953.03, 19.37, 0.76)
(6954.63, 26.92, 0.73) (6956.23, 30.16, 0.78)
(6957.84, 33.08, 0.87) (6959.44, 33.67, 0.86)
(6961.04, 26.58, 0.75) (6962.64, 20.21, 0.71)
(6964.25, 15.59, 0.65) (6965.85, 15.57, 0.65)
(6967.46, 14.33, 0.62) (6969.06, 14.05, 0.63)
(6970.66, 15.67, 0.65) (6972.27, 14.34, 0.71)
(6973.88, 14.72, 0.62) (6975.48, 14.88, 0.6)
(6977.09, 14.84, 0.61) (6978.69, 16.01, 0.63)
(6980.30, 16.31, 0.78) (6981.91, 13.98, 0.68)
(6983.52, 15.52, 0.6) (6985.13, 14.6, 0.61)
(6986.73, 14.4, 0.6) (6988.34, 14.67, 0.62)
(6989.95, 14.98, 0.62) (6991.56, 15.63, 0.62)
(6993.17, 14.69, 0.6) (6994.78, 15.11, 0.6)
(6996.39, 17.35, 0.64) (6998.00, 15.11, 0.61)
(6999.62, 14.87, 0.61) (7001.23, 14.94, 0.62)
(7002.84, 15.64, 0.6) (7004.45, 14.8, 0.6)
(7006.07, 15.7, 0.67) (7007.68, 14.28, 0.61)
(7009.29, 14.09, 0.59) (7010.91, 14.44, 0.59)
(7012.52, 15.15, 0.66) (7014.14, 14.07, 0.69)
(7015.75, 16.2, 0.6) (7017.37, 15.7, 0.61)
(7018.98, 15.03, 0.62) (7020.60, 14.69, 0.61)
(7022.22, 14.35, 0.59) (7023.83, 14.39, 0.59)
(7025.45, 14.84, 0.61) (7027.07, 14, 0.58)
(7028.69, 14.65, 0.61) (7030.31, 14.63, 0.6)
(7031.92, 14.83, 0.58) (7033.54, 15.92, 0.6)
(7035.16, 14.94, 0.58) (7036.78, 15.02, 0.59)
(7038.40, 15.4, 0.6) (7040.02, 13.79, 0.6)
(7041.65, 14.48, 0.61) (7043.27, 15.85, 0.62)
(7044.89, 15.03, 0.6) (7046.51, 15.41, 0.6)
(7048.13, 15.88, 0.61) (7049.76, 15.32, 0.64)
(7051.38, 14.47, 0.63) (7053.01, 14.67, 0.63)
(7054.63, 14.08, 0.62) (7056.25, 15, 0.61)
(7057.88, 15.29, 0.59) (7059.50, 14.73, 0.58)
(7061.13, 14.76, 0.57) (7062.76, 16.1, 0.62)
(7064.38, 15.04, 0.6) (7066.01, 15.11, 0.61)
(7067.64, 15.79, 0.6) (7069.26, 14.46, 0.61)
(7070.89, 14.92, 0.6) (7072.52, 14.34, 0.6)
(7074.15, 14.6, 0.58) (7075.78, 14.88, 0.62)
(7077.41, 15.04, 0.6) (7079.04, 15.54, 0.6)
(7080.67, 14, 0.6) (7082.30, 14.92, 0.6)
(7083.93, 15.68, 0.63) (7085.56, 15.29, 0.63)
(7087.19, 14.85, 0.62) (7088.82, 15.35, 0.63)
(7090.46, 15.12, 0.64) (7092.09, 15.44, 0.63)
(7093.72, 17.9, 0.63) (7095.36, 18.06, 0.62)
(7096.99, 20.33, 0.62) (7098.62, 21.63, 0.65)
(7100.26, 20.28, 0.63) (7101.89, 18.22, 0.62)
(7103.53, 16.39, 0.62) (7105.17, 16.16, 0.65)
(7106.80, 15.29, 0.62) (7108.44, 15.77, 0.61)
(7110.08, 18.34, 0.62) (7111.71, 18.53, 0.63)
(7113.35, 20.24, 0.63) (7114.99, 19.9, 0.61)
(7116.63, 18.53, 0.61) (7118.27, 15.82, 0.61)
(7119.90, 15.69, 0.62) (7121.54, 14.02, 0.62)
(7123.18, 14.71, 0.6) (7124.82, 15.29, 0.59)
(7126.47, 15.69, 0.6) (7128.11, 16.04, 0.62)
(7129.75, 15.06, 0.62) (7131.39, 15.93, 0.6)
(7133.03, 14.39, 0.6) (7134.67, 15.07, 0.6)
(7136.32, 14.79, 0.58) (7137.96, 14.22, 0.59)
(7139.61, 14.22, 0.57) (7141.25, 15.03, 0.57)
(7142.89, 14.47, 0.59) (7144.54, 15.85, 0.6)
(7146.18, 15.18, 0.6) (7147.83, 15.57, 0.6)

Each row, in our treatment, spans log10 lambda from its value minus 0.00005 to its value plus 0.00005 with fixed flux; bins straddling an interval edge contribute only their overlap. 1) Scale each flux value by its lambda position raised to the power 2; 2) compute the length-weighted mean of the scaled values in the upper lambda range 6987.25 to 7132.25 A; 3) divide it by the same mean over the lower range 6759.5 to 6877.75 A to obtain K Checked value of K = 1.17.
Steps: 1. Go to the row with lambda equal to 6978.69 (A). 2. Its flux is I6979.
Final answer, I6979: 16.01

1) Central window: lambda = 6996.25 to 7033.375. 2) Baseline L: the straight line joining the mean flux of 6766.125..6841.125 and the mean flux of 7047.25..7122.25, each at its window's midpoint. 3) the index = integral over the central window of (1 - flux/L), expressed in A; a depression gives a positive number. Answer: 1.8 A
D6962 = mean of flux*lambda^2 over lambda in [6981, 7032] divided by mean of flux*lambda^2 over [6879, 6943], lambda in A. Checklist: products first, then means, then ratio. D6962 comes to 0.72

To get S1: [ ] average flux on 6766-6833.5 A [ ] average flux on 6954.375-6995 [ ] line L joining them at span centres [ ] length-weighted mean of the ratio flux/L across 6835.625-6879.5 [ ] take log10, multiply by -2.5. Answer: 0.10 mag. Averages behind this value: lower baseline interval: 14.4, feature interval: 14.2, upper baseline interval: 18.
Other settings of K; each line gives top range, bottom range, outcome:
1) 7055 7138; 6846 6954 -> 0.91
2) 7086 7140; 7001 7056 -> 1.14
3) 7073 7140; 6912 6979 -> 0.74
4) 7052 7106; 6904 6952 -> 0.70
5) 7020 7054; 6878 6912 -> 1.05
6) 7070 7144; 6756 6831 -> 1.23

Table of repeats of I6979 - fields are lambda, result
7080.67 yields 14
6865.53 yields 12.74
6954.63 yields 26.92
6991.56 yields 15.63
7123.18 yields 14.71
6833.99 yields 14.82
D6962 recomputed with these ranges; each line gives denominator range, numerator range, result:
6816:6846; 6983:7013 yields 1.08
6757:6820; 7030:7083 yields 1.13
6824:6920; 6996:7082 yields 1.06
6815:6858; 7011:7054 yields 1.09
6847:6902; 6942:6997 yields 1.26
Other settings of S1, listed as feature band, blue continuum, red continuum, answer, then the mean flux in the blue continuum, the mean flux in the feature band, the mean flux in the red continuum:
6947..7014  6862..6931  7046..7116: -0.092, 15.2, 17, 16.1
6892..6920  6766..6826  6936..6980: 0.281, 14.3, 15.4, 22.6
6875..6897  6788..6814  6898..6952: 0.318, 14.4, 14.9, 22.6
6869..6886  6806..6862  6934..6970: 0.275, 14.5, 14.8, 26.7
